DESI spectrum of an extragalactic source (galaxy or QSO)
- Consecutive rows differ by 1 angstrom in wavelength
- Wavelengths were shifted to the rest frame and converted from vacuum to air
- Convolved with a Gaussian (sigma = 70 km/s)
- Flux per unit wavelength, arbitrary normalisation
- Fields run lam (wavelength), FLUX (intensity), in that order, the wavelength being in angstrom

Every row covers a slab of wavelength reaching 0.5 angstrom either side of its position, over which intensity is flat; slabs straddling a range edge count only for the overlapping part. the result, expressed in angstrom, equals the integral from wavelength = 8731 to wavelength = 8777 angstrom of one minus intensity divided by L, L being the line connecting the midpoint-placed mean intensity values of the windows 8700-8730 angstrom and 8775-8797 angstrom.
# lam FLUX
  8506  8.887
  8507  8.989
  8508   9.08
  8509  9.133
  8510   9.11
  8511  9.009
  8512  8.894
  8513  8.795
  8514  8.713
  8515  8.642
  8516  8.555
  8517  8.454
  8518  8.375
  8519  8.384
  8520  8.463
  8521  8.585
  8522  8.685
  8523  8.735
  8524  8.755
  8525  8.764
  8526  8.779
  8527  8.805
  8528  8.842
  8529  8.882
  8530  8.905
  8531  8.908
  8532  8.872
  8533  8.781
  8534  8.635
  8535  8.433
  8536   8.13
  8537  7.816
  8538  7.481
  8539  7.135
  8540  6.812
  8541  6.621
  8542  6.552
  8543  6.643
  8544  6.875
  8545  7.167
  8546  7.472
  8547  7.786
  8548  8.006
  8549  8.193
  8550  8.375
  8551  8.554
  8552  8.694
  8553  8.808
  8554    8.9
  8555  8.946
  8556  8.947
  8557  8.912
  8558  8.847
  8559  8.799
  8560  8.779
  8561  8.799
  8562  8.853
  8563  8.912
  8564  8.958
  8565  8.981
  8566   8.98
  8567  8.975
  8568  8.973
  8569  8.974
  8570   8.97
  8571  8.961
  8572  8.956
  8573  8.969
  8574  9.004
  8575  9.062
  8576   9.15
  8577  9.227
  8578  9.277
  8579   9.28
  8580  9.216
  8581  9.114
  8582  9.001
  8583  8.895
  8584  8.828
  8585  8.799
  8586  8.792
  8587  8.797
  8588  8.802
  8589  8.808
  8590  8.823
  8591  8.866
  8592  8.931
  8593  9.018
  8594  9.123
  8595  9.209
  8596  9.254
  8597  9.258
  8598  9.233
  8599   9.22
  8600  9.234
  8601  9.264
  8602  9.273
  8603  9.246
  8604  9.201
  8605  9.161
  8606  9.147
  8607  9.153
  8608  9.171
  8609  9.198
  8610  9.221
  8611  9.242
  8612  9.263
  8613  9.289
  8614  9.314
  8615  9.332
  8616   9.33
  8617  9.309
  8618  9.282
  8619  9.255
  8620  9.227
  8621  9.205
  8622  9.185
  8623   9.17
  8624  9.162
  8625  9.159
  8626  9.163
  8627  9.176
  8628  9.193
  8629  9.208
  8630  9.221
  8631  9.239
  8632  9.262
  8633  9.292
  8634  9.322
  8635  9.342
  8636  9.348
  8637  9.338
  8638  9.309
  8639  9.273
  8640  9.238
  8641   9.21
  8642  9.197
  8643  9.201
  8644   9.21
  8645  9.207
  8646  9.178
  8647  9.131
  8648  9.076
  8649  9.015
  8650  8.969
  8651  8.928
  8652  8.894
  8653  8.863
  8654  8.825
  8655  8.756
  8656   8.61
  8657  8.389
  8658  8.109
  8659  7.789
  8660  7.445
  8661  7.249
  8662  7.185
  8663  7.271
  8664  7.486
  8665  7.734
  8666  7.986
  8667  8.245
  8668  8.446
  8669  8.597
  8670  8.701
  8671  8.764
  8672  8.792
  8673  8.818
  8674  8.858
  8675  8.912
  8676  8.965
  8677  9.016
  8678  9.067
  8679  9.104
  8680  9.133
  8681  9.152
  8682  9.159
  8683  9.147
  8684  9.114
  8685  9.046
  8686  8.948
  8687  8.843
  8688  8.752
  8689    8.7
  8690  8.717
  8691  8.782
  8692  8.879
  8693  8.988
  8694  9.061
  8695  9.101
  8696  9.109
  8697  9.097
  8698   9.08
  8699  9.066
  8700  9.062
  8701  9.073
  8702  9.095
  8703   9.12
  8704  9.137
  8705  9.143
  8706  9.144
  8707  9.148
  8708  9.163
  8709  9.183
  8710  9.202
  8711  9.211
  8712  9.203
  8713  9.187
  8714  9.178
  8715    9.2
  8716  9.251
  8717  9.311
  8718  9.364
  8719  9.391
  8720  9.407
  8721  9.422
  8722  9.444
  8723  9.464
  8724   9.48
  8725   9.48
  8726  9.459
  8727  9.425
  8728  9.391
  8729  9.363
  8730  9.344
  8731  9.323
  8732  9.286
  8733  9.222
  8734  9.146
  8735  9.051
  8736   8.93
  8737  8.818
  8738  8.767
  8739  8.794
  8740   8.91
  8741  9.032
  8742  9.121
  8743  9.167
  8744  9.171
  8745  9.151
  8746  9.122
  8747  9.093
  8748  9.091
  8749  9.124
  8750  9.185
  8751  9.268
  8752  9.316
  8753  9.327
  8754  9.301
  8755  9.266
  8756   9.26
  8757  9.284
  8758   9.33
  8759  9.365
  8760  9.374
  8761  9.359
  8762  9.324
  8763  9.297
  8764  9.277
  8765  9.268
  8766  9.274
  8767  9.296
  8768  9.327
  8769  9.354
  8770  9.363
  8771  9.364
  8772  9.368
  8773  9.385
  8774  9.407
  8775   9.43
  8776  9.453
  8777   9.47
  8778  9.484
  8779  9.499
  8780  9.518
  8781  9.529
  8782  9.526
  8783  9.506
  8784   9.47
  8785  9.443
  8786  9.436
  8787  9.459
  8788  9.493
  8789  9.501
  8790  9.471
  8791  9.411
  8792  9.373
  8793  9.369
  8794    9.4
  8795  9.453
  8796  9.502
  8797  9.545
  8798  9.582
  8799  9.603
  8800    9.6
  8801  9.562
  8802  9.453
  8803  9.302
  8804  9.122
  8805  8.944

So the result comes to 0.78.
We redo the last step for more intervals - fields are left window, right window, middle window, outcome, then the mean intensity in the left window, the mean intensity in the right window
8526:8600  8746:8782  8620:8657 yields -1.0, 8.63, 9.33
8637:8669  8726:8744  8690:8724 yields -0.9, 8.57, 9.13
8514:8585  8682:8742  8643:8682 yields 1.6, 8.54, 9.14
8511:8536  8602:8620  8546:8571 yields 0.5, 8.69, 9.24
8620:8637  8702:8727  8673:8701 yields 0.8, 9.23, 9.28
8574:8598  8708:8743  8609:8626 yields -0.3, 9.03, 9.23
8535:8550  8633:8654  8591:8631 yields -2.9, 7.41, 9.16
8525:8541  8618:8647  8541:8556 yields 1.0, 8.31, 9.23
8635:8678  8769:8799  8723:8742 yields -0.1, 8.67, 9.46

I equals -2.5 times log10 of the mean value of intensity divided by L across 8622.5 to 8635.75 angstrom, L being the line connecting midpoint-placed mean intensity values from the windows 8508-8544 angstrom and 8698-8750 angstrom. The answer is -0.052 mag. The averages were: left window 8.36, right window 9.19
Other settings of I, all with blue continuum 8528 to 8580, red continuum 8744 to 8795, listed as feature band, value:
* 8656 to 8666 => 0.160 mag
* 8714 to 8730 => -0.026 mag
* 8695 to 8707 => -0.003 mag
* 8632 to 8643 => -0.056 mag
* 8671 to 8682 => 0.000 mag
